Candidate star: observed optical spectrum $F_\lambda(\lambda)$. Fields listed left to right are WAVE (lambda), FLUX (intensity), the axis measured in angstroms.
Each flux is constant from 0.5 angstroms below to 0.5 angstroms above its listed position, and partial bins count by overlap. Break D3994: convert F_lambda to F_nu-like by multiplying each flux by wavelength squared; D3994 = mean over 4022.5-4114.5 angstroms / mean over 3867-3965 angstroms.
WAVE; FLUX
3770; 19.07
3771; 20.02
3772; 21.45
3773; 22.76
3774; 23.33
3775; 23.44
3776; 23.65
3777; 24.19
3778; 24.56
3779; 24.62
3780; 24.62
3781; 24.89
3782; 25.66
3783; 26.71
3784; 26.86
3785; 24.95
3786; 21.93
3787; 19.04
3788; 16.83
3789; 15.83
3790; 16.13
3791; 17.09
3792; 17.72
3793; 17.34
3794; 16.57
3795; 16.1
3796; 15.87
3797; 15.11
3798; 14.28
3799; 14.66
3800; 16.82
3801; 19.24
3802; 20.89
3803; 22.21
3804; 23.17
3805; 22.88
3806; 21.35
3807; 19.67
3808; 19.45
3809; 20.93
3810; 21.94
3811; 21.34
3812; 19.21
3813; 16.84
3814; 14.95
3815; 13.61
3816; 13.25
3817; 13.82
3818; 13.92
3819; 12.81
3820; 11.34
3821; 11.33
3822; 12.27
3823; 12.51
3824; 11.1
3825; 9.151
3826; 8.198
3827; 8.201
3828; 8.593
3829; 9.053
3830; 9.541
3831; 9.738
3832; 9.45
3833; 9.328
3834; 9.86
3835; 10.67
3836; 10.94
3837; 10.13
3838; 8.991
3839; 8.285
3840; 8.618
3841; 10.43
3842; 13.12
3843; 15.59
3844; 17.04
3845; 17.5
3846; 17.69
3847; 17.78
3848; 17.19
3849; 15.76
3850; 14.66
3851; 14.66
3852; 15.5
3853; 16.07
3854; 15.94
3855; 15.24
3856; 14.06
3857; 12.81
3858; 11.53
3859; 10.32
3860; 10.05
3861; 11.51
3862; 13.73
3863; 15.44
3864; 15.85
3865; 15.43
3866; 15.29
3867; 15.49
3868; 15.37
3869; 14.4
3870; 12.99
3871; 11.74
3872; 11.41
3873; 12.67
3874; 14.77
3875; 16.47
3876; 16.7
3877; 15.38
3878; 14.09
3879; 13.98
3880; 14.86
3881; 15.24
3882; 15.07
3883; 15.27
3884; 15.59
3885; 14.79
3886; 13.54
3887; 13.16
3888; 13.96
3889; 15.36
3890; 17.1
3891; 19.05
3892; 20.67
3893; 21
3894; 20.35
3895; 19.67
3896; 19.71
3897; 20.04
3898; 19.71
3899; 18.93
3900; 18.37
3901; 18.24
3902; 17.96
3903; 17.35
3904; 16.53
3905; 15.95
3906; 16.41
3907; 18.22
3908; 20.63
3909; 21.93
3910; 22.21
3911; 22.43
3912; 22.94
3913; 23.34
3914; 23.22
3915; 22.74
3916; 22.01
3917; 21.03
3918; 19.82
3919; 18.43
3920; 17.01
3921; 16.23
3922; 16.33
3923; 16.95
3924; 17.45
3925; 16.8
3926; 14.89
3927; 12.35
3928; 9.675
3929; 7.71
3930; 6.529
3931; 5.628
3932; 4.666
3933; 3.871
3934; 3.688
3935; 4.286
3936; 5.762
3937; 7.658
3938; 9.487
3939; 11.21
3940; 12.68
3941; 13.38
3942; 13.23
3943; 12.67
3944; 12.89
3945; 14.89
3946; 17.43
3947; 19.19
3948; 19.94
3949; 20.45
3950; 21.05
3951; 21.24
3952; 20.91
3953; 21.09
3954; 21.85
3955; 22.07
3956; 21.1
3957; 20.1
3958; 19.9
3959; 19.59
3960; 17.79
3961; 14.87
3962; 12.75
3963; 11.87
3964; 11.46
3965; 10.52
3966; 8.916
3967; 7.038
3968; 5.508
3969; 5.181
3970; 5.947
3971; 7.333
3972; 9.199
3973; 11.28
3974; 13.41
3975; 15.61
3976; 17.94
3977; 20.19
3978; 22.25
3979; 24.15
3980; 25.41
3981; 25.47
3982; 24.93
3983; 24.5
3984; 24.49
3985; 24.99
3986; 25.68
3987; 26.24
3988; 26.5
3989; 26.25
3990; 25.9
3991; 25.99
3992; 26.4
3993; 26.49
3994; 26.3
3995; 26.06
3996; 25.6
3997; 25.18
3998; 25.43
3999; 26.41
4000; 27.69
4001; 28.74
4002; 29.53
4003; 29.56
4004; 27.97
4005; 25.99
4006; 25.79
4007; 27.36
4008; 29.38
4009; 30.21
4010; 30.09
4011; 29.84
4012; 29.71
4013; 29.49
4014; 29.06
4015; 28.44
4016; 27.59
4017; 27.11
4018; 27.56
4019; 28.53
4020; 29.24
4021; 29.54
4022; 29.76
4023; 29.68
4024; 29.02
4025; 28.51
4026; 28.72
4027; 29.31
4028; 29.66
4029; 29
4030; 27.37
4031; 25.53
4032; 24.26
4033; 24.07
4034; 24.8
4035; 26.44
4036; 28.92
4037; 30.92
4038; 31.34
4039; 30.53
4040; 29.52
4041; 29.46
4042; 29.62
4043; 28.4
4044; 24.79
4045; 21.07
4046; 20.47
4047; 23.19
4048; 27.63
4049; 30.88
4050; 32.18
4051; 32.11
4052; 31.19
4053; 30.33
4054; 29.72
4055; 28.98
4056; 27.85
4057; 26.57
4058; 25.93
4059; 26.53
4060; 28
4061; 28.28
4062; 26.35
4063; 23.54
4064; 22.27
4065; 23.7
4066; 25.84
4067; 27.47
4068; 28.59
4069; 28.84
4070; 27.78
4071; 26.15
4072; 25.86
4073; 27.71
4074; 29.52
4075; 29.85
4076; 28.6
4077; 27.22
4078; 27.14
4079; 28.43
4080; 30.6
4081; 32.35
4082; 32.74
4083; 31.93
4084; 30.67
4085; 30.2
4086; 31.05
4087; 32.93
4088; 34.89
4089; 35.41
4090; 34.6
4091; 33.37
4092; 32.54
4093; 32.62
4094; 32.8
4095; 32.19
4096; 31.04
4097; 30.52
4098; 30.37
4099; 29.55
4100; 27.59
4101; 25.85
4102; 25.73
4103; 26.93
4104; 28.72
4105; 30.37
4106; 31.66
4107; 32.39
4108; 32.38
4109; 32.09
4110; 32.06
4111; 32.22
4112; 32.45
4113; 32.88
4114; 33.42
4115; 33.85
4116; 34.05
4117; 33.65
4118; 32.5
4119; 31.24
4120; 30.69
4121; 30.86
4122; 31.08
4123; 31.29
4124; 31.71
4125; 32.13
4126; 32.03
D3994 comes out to 2.0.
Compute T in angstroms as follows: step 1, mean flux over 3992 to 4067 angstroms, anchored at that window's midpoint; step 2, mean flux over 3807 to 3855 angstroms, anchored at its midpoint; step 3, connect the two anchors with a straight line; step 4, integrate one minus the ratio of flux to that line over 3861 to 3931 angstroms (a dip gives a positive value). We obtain 5.6 angstroms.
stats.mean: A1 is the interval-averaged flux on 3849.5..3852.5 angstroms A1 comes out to 14.9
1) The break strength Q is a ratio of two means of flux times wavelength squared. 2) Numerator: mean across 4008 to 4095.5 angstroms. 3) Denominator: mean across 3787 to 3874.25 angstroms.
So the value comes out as 2.23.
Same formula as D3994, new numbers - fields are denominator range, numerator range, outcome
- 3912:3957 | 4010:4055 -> 1.95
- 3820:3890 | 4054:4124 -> 2.55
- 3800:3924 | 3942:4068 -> 1.64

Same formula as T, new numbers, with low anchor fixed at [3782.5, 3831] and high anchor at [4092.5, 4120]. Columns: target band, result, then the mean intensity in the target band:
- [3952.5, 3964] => 2.75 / 18.1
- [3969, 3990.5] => 4.31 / 20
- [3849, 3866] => 4.41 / 14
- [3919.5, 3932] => 5.31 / 12.8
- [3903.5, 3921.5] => 1.31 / 20.1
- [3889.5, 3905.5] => 1.60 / 18.8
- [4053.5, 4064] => 0.68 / 26.9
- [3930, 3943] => 8.41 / 8.09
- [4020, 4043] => -0.84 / 28.5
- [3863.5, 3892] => 7.16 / 14.9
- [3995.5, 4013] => -1.21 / 28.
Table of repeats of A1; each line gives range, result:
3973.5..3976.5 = 15.7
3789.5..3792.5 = 17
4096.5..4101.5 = 28.8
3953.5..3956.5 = 21.7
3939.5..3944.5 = 13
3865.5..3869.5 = 15.1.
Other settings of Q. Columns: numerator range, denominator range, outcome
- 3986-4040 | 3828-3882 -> 2.25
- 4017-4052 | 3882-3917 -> 1.60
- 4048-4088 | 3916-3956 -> 2.13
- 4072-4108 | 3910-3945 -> 2.38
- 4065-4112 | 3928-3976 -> 2.50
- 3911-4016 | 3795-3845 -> 1.45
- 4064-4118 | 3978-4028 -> 1.16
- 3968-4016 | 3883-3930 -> 1.39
